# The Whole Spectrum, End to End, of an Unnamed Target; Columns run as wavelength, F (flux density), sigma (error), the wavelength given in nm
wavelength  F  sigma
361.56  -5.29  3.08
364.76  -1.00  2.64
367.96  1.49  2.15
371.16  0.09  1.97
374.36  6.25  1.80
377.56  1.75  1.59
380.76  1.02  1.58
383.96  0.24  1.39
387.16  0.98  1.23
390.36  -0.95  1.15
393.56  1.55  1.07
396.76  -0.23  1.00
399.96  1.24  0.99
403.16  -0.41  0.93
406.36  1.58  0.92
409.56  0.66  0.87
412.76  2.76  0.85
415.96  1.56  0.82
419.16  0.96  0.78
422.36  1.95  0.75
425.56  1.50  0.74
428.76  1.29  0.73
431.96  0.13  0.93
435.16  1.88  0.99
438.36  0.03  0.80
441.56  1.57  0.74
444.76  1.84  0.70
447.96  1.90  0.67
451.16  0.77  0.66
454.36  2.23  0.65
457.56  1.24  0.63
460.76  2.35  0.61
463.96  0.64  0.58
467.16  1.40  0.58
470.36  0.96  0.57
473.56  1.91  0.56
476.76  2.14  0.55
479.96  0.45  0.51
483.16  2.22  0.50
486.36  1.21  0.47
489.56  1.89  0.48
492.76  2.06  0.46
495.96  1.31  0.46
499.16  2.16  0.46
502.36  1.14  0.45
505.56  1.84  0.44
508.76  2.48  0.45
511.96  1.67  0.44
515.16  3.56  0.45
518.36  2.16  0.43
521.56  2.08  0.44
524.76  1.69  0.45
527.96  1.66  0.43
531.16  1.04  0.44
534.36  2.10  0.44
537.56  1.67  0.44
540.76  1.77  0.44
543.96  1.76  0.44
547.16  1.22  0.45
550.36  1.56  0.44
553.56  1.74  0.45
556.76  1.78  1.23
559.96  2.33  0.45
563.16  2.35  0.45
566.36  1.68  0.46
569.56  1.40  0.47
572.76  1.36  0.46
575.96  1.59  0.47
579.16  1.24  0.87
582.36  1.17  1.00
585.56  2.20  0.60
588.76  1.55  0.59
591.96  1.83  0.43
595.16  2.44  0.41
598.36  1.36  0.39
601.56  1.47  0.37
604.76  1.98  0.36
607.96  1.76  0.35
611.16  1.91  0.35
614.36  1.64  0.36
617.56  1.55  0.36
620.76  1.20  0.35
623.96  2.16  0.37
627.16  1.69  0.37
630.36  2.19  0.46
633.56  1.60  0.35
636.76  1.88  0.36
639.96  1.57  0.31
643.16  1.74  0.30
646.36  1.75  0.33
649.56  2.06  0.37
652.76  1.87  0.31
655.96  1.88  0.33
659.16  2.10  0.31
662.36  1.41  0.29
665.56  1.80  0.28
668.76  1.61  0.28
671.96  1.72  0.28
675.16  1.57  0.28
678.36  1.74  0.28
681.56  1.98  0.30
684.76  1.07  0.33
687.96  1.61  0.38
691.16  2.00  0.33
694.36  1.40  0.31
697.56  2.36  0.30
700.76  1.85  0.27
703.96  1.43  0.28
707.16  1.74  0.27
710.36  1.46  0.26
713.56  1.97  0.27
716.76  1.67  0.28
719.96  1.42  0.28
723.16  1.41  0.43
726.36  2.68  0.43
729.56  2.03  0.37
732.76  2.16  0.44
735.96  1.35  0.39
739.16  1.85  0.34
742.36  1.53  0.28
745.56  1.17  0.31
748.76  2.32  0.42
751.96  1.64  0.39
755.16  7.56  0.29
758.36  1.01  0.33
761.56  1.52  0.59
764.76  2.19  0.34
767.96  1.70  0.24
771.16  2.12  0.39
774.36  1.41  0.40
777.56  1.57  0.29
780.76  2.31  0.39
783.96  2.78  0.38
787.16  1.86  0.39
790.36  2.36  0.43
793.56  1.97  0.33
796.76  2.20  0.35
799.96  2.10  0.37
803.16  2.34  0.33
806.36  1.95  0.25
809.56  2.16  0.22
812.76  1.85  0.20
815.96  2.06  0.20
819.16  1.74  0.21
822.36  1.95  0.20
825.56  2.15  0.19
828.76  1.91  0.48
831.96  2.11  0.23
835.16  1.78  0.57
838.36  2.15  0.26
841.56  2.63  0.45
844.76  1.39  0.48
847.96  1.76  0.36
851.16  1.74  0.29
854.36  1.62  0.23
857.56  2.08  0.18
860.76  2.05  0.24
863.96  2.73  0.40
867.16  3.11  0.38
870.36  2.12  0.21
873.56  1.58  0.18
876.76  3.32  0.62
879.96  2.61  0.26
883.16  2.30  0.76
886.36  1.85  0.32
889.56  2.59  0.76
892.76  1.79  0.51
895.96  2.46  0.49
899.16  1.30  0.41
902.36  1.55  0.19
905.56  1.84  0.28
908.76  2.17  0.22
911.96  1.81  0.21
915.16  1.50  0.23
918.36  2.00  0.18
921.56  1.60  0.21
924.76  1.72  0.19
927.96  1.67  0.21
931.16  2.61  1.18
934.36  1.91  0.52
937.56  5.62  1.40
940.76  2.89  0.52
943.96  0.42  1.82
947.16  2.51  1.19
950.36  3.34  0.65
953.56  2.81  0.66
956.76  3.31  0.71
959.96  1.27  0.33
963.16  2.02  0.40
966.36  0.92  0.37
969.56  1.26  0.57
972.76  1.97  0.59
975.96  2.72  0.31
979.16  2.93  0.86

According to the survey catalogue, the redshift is 1.027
